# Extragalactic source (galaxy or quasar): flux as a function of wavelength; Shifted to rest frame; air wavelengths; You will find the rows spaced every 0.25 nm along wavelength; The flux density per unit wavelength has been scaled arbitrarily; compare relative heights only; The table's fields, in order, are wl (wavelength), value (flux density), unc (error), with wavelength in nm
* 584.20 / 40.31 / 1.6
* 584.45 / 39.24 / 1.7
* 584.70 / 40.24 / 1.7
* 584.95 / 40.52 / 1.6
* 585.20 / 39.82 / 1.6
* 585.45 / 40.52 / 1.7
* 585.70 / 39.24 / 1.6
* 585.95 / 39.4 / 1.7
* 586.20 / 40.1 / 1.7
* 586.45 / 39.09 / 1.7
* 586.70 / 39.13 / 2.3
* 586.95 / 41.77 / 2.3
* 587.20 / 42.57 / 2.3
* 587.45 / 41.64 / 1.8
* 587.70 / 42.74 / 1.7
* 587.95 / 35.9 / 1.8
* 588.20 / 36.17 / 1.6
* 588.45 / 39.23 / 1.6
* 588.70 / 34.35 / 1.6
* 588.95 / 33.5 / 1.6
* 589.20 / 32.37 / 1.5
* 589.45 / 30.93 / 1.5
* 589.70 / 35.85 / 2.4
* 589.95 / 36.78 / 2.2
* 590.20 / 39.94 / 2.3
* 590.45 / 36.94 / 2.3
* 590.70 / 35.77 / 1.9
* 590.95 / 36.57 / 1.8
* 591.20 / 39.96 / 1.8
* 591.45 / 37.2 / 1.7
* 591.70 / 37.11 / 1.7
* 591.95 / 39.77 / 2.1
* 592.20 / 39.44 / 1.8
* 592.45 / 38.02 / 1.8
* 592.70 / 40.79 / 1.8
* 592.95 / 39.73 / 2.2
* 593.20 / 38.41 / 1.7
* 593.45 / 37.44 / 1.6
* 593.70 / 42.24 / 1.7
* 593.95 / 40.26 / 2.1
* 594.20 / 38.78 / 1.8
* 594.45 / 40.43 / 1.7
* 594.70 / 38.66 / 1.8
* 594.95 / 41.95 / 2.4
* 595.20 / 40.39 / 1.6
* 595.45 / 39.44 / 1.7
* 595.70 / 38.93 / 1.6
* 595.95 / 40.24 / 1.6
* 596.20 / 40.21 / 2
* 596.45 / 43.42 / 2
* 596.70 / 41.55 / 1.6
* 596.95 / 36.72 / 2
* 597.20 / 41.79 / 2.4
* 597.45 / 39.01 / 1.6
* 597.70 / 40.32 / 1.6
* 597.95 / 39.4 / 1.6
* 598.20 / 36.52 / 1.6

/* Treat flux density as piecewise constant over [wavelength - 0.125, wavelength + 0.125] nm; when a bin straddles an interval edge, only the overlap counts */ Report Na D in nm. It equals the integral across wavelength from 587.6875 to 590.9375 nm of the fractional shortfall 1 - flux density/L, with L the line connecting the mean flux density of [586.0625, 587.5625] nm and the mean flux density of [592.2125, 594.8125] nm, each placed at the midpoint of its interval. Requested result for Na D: 0.34 nm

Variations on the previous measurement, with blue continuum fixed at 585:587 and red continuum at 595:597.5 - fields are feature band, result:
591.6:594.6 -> 0.06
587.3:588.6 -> 0.03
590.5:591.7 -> 0.08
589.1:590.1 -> 0.15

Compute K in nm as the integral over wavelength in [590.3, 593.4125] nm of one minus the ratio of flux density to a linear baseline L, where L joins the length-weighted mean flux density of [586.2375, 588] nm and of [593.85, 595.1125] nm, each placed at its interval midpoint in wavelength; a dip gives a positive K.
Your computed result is 0.15 nm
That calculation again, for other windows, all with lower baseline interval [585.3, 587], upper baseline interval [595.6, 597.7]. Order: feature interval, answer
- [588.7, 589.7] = 0.17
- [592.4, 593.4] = 0.02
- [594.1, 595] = 0.01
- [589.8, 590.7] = 0.06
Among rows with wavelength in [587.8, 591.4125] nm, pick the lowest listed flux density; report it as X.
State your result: 30.93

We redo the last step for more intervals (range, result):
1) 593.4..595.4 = 37.44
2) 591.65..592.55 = 37.11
